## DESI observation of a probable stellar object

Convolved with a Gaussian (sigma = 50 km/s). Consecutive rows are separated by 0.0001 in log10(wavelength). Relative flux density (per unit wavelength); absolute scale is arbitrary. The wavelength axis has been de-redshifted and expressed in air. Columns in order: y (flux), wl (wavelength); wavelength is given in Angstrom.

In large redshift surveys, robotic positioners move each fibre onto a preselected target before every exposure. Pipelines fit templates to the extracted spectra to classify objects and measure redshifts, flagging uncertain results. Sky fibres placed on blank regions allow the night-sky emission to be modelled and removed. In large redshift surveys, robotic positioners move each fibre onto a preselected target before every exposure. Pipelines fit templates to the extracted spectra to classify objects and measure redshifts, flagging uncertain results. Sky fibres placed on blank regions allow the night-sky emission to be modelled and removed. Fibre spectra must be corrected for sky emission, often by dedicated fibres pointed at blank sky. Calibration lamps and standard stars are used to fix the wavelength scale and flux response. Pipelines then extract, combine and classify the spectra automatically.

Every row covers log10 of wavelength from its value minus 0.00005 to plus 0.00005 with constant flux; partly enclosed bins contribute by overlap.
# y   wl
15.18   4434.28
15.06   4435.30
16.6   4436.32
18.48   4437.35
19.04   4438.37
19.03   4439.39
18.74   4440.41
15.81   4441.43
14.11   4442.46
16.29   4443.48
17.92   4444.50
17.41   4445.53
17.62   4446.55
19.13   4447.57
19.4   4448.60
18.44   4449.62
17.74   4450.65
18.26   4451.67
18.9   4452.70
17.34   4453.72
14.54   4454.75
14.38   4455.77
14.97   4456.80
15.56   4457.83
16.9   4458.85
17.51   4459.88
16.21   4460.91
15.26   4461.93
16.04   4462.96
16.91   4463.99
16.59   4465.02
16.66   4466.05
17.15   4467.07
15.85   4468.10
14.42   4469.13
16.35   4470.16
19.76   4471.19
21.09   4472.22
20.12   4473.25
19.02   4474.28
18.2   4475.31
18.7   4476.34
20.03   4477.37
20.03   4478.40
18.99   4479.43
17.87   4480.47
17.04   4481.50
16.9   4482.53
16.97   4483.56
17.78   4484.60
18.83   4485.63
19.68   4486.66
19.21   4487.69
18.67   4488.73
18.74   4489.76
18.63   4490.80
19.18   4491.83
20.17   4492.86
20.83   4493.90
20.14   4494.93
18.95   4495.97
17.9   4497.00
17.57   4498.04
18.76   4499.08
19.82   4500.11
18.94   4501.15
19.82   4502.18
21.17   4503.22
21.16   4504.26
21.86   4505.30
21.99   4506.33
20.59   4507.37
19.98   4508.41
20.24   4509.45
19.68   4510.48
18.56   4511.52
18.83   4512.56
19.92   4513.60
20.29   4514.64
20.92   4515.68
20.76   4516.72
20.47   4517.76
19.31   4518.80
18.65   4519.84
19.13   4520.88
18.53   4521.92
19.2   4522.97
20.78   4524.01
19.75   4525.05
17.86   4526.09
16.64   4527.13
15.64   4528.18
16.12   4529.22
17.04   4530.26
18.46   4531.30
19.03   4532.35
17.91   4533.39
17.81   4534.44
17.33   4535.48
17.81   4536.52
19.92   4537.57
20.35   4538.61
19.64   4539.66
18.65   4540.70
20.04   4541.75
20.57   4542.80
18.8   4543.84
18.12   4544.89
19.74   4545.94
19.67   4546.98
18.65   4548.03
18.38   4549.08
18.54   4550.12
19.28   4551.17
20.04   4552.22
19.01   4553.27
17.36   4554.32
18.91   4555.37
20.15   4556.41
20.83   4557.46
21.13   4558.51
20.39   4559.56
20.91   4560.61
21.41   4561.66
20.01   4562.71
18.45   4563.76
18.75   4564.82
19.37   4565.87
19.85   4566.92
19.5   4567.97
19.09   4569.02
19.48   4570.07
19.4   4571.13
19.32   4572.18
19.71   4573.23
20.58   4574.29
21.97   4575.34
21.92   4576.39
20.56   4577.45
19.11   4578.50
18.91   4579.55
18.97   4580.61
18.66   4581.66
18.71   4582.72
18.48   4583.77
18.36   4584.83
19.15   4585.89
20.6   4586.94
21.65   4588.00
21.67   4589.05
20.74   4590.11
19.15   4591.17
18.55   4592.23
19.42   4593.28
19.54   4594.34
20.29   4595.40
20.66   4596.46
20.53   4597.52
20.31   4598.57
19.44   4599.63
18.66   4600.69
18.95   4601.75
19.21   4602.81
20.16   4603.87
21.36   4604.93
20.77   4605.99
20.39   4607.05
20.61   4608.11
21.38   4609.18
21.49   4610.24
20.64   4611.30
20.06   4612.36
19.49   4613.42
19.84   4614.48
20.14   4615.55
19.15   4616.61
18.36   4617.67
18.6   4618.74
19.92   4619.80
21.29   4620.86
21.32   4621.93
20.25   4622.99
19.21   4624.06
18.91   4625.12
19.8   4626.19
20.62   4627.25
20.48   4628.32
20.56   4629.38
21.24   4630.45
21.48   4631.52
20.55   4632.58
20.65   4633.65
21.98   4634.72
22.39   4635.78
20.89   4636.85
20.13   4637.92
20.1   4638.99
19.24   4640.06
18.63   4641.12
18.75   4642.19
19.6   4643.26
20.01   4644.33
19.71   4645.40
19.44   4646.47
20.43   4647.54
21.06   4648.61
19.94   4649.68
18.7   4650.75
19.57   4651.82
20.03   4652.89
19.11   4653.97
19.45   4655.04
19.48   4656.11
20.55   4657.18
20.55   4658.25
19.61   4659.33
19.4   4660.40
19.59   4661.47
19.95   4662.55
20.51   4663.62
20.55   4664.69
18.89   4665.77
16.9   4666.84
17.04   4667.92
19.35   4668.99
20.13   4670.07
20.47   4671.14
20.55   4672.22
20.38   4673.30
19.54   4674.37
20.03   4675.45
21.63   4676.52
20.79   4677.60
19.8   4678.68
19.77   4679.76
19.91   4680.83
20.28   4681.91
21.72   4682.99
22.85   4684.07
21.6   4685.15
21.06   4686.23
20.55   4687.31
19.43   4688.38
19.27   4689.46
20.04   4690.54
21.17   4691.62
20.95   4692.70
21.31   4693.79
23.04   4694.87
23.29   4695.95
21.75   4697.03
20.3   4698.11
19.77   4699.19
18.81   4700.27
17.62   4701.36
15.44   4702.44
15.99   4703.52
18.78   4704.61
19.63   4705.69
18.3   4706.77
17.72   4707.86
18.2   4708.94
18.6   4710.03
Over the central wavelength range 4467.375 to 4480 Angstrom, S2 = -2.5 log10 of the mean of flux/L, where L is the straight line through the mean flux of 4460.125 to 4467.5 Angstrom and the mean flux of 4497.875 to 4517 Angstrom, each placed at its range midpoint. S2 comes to -0.07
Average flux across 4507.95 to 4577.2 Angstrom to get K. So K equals 19.3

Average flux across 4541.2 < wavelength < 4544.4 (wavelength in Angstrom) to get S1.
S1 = 19.7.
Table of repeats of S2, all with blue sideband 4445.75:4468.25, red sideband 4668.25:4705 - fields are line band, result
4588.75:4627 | -0.052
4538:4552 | -0.065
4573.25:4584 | -0.066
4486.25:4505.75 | -0.121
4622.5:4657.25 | -0.030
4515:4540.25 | -0.048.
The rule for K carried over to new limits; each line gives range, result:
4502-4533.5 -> 19.4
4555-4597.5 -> 19.9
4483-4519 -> 19.6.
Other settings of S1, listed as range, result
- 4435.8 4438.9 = 18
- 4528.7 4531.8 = 17.2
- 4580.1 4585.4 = 18.6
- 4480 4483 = 17.3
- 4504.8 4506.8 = 22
